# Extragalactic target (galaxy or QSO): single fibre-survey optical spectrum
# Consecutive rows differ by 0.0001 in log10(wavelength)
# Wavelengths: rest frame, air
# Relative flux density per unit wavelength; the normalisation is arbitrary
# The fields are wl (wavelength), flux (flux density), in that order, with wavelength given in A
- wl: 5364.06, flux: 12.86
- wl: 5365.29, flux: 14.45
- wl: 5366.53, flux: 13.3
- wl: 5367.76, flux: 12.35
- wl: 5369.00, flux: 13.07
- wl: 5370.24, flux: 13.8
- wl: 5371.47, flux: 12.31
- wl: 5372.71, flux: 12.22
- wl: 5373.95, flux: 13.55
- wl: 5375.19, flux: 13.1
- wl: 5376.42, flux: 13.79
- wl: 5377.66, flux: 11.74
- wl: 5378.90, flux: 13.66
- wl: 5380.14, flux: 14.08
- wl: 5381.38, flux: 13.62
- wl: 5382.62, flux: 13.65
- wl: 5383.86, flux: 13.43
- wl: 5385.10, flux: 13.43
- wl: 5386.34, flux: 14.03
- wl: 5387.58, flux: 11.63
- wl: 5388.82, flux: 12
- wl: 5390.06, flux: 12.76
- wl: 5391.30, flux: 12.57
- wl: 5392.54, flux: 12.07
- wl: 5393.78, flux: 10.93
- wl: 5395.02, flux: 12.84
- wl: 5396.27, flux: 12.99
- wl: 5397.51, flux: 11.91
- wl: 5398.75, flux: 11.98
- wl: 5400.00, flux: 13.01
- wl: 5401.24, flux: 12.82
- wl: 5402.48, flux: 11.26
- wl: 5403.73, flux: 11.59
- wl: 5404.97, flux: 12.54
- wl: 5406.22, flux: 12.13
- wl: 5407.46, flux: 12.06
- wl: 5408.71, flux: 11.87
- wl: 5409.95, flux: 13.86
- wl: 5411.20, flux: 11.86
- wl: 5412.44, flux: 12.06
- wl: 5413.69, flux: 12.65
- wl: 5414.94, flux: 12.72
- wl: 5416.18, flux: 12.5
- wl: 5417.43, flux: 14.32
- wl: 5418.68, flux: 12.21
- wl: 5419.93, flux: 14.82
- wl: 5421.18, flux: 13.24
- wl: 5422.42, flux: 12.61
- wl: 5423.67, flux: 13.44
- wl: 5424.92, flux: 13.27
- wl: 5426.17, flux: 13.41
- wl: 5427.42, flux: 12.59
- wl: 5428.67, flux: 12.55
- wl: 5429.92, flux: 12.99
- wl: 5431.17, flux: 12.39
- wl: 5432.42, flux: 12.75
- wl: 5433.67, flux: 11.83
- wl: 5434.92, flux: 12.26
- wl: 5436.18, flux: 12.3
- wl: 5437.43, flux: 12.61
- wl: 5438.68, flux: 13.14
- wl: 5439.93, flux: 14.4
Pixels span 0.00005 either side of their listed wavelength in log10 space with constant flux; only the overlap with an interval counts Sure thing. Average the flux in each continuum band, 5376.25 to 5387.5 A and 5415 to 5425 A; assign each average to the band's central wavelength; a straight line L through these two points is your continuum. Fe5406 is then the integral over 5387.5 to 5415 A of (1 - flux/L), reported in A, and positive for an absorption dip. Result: 2.2 A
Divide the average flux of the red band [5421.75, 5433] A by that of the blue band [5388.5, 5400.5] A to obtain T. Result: 1.0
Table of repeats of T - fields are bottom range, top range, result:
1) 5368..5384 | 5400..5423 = 0.96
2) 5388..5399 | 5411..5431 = 1.06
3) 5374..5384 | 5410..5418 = 0.95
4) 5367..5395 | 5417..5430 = 1.02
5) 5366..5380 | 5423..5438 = 0.97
